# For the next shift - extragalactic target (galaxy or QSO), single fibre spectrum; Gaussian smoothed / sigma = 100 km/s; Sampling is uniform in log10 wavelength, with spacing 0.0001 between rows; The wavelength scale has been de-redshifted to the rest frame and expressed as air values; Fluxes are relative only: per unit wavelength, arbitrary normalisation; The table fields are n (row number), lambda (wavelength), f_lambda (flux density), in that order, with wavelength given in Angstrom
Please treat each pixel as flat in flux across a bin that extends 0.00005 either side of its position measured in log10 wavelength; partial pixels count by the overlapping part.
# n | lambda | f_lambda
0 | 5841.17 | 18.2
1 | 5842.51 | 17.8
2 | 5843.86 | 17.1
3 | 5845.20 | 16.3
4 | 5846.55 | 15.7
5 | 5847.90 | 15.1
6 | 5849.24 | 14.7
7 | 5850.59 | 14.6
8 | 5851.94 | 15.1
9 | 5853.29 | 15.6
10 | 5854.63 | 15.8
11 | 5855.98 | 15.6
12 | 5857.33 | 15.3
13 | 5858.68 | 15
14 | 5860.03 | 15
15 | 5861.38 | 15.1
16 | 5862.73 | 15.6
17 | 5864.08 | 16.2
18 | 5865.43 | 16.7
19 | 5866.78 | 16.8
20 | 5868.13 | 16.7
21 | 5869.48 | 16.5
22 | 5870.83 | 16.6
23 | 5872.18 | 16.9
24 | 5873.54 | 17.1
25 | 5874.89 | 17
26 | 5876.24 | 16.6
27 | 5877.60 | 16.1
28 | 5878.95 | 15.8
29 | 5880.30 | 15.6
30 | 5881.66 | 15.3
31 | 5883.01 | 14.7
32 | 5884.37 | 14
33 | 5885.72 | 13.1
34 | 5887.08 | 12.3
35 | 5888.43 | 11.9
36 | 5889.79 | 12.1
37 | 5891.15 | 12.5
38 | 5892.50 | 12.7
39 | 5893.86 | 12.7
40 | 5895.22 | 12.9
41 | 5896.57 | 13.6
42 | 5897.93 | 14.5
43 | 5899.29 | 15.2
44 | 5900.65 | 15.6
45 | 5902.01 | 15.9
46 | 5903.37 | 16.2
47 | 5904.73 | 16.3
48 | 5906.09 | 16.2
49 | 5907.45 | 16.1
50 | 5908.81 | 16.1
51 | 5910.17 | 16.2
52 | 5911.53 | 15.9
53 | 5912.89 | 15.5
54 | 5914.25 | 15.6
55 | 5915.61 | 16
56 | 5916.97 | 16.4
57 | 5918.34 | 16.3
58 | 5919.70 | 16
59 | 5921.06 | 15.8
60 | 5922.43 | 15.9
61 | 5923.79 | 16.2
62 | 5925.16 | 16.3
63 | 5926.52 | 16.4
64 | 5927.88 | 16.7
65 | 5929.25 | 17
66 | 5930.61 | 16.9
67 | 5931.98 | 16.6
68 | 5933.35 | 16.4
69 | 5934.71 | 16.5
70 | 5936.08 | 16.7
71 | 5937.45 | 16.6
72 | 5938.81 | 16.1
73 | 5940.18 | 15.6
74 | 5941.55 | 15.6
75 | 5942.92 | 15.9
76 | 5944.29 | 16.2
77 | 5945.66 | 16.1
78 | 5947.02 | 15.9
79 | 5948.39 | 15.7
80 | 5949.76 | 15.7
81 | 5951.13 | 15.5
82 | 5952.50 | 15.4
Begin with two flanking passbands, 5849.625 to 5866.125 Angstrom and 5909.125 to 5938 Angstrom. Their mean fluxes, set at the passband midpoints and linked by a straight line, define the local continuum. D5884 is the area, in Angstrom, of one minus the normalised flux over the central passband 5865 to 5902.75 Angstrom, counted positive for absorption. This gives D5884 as 2.1 Angstrom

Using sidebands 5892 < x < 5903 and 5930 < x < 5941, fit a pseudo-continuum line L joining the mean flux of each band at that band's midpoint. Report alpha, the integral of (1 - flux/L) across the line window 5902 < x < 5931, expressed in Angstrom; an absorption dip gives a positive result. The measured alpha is -1.7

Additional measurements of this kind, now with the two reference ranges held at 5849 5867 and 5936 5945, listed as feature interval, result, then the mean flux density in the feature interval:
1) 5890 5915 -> 1.37 Angstrom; 14.9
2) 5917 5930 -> -0.30 Angstrom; 16.3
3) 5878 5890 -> 1.29 Angstrom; 14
